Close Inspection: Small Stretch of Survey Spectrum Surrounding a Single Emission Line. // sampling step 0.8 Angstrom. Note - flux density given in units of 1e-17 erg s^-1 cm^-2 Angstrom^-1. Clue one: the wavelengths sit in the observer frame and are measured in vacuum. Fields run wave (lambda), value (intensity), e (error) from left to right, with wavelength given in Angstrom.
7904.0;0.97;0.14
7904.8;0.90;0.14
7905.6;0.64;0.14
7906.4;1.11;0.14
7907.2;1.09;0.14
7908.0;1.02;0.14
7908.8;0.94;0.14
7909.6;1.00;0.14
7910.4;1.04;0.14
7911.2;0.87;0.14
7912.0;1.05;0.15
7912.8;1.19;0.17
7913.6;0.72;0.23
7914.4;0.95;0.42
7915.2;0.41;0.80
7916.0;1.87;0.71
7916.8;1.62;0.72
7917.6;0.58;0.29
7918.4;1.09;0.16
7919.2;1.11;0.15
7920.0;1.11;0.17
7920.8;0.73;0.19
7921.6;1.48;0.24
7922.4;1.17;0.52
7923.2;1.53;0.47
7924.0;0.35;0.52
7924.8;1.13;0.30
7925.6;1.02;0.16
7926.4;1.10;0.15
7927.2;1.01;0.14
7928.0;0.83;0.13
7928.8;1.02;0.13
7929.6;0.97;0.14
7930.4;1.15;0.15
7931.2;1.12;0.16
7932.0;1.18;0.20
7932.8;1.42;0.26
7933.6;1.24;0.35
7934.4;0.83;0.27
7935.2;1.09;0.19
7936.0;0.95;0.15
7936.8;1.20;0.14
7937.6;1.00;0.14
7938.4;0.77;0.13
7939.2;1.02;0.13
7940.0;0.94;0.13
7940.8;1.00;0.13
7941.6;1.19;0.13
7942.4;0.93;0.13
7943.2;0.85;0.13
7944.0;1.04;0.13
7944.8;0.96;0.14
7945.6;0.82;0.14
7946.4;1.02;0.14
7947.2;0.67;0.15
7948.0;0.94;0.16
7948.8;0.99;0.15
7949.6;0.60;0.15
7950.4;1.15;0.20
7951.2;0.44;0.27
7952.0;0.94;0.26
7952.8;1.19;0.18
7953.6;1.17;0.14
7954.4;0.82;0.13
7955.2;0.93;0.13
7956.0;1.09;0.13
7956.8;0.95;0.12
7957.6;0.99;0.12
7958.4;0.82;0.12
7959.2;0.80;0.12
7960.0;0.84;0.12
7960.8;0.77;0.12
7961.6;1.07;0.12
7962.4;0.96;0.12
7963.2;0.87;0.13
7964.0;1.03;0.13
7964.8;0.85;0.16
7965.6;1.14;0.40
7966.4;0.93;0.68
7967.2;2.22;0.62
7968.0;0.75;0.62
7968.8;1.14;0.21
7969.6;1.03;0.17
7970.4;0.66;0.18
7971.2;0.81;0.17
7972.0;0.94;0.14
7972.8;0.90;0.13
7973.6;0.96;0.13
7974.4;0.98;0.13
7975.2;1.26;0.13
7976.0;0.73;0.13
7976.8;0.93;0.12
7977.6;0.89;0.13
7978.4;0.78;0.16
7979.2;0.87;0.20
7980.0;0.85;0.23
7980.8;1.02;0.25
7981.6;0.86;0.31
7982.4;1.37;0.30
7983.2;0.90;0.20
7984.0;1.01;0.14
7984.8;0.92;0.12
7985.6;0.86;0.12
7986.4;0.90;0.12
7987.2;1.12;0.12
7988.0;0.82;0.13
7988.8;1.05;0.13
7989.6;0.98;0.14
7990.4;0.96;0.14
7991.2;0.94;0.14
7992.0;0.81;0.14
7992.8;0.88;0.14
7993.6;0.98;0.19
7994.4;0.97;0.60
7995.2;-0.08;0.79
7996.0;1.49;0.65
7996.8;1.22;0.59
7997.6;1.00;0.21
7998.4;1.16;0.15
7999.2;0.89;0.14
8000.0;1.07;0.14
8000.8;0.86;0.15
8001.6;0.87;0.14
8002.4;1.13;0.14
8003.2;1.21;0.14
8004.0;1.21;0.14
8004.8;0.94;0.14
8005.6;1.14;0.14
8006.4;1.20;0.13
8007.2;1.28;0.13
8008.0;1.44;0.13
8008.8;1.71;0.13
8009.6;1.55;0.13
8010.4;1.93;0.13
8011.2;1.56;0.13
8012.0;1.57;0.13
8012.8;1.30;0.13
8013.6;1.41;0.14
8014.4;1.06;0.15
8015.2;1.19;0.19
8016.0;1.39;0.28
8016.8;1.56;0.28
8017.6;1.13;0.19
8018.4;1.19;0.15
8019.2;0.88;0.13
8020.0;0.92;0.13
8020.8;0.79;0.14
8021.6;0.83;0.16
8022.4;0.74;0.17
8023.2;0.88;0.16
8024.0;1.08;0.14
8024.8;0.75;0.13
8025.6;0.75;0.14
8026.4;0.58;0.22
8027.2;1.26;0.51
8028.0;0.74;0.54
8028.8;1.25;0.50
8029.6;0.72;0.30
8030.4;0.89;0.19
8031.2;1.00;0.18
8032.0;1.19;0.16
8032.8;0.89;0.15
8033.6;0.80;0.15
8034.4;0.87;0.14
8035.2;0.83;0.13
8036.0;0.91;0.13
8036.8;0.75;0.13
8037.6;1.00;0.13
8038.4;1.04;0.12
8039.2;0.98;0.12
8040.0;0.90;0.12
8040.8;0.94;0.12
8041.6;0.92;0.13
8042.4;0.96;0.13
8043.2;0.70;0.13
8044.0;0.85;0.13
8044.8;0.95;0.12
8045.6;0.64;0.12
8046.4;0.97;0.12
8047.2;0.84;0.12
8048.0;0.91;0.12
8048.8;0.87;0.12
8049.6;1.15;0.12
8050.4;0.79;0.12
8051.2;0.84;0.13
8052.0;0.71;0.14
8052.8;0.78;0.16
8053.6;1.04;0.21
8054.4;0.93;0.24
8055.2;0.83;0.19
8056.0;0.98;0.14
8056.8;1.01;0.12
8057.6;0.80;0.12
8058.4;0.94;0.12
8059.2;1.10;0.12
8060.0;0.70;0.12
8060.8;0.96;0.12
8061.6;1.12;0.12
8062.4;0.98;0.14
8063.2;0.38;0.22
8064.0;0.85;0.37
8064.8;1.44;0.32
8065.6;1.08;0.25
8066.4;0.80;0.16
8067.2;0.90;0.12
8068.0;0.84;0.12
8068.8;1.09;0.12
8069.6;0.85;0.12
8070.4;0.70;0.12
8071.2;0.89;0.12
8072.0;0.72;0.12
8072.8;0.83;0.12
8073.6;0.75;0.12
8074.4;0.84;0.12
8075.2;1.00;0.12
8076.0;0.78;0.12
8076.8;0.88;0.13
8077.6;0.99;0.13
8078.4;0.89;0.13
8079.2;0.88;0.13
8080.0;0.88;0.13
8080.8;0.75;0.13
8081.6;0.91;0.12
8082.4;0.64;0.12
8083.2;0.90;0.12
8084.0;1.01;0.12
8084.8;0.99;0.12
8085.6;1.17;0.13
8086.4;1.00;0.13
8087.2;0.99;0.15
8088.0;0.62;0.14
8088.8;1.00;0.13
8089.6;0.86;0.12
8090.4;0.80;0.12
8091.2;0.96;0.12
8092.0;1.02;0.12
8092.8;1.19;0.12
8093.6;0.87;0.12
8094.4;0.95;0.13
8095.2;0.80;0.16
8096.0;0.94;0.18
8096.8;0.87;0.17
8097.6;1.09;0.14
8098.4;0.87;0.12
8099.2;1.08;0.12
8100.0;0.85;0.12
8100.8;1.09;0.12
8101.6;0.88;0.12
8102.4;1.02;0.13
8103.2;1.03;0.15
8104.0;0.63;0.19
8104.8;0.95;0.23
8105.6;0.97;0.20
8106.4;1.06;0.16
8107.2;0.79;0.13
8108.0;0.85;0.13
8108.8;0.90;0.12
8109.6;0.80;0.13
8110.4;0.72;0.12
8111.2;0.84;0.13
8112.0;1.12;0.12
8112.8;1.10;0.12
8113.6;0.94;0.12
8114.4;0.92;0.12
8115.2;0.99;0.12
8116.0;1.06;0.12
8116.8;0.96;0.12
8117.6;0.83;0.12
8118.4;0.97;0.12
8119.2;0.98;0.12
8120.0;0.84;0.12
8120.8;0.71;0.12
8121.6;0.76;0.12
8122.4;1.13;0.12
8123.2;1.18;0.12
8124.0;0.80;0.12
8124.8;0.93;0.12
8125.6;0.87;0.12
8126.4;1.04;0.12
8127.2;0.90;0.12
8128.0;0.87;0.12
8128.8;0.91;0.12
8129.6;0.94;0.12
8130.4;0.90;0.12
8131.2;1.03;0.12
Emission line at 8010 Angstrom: [O III] 5007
